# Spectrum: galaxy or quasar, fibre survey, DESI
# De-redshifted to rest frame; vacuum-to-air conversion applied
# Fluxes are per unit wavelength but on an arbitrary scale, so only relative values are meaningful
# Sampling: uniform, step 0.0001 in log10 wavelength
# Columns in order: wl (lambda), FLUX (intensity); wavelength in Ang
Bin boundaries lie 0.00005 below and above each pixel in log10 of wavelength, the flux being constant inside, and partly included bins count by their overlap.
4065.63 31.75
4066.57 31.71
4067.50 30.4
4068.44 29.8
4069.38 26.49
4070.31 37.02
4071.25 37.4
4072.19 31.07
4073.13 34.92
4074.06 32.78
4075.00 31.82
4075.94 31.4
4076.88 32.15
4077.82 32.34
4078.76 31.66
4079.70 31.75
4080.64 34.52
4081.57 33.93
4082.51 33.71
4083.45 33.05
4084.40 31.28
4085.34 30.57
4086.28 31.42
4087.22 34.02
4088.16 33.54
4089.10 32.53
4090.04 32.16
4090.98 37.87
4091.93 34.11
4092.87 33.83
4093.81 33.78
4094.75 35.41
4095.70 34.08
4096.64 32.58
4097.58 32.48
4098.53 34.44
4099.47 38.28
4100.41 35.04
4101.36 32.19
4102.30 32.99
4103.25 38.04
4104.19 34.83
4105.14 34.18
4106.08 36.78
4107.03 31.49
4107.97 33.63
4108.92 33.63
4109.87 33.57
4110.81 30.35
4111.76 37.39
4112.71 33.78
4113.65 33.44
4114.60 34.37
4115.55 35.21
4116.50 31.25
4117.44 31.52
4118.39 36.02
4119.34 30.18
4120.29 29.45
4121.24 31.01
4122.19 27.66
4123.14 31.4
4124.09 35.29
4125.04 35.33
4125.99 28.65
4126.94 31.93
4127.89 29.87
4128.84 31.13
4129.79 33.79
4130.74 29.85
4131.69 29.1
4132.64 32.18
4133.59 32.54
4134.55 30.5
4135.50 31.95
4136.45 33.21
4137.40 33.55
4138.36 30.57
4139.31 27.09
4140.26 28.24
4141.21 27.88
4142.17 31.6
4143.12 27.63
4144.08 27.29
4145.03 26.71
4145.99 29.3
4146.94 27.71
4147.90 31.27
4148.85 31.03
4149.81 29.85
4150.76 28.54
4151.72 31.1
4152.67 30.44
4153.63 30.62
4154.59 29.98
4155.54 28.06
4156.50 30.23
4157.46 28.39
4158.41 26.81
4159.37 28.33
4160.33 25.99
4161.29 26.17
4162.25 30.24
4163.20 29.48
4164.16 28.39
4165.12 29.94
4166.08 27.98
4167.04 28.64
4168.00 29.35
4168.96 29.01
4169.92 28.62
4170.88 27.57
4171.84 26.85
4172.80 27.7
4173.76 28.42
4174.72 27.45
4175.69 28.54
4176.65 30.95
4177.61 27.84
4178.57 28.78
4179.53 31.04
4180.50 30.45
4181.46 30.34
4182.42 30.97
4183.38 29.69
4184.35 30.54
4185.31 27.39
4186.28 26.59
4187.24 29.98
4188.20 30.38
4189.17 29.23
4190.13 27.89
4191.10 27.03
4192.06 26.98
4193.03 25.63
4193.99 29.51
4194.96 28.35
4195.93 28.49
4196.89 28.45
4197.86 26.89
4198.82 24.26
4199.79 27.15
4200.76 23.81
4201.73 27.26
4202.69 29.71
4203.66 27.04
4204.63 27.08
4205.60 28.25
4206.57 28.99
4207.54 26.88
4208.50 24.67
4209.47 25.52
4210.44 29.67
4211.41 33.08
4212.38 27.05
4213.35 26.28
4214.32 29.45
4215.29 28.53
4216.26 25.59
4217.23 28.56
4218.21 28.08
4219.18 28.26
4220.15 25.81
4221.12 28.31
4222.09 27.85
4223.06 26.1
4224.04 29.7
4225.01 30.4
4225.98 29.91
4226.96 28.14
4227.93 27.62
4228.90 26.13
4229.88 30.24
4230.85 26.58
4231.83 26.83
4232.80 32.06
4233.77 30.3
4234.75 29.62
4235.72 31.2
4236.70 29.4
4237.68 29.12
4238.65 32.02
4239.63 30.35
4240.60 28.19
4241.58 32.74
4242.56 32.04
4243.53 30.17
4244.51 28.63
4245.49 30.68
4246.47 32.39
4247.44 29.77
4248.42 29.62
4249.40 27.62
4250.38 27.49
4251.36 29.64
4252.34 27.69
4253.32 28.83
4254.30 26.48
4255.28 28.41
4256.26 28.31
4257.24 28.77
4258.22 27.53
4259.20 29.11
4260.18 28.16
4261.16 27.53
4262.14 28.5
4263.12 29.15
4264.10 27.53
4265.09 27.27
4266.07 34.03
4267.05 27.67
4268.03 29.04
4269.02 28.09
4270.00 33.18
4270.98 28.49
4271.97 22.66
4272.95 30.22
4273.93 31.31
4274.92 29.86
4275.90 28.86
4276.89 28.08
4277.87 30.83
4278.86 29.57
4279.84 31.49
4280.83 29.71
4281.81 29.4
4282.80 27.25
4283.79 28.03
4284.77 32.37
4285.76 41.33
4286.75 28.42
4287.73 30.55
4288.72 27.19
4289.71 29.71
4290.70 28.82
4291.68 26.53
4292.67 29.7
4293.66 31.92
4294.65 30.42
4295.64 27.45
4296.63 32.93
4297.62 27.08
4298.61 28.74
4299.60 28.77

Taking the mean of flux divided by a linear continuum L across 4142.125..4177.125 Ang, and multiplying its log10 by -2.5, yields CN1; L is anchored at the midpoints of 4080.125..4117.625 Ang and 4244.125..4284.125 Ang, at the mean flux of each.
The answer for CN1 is 0.12 mag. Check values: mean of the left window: 33.8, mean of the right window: 28.9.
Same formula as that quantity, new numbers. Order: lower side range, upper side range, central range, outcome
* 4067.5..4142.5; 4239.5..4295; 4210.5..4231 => 0.08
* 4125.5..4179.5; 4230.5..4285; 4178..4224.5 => 0.05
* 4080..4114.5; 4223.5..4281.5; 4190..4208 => 0.13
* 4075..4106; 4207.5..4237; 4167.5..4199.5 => 0.05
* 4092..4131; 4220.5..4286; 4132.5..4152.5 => 0.08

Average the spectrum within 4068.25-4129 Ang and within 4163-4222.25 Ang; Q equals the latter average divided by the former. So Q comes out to 0.85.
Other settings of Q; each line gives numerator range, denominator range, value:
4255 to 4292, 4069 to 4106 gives 0.87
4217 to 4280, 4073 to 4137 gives 0.88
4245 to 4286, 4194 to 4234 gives 1.05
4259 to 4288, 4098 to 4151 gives 0.93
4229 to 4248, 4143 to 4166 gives 1.04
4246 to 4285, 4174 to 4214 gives 1.03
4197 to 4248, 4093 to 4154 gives 0.89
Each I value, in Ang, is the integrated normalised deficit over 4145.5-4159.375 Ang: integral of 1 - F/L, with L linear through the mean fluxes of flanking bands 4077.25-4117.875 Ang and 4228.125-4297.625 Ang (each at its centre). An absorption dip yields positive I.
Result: 1.2 Ang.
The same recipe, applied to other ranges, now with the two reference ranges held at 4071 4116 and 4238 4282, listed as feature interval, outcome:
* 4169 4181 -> 1.1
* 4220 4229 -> 0.6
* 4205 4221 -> 1.4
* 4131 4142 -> 0.6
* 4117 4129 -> 0.5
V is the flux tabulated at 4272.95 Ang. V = 30.22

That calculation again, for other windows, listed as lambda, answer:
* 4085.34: 30.57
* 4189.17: 29.23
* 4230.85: 26.58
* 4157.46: 28.39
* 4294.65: 30.42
